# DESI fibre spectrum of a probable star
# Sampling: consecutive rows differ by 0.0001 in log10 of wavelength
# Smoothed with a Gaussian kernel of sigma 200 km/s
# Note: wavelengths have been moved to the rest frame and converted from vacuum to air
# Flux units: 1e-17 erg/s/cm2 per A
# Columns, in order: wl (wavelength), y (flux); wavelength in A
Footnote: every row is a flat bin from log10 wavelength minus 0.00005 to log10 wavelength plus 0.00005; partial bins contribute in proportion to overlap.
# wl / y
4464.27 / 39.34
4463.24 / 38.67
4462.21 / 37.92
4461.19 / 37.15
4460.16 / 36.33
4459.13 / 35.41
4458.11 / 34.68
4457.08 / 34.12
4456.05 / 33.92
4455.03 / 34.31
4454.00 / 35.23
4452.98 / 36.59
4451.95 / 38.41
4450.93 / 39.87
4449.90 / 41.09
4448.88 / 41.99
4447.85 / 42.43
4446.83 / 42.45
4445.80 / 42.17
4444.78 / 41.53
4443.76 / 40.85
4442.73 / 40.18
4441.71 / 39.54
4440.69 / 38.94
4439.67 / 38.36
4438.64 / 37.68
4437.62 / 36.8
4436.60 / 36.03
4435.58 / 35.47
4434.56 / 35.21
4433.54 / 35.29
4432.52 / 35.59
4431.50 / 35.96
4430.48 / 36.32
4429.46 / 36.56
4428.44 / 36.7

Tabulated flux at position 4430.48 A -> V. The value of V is 36.32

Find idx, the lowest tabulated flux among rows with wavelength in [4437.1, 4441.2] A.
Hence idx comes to 36.8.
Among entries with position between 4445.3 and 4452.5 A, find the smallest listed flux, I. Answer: 38.41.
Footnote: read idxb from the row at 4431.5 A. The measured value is 35.96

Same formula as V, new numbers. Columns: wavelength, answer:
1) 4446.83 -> 42.45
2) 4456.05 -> 33.92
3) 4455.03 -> 34.31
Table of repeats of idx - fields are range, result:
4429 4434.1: 35.29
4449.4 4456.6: 33.92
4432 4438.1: 35.21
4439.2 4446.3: 38.36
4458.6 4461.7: 35.41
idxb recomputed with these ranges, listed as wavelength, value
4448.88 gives 41.99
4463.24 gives 38.67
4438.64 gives 37.68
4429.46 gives 36.56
